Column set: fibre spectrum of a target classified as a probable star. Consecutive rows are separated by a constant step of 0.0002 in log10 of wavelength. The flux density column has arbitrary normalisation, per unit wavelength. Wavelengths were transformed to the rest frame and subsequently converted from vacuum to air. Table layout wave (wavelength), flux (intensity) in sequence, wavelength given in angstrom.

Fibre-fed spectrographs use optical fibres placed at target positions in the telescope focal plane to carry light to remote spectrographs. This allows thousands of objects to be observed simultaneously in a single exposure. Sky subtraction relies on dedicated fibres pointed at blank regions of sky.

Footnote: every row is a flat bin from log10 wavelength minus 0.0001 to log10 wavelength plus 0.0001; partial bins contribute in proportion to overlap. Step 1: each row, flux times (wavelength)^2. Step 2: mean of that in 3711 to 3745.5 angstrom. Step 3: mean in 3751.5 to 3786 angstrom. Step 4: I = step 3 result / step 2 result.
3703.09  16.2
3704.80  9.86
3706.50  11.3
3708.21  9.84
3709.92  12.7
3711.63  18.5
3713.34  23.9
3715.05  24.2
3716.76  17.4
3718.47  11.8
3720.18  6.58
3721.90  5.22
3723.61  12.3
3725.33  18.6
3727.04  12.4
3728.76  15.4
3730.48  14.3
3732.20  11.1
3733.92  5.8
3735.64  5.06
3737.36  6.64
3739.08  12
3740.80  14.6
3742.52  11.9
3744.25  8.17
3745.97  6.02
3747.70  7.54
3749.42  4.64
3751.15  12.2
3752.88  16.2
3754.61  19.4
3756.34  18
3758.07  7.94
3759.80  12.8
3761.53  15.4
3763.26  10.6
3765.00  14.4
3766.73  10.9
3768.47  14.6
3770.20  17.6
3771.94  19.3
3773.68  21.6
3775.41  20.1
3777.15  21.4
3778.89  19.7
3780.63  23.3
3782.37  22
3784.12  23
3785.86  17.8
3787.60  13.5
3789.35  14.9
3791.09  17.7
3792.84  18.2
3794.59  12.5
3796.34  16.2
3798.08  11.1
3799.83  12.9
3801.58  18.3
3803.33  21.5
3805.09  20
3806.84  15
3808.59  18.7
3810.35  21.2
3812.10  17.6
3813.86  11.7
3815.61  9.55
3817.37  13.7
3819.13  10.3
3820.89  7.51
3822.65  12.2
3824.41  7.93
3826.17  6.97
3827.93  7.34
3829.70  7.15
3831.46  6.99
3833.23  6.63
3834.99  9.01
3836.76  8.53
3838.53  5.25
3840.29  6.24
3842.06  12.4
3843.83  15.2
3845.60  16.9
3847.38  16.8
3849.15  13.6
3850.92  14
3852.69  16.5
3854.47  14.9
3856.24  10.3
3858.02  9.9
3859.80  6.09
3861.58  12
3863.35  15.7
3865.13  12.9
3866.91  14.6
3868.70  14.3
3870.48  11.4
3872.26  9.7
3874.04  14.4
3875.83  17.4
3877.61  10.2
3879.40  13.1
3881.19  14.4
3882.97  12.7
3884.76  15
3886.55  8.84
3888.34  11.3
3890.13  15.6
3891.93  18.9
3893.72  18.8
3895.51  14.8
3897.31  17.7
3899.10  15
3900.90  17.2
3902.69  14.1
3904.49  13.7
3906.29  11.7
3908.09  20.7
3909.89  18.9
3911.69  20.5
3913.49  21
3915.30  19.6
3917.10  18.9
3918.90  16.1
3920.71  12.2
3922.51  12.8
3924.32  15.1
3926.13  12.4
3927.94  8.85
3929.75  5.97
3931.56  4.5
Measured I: 1.39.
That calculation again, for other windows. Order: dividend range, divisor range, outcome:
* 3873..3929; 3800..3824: 1.06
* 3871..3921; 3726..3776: 1.32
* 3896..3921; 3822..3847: 1.90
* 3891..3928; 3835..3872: 1.37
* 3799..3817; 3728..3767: 1.51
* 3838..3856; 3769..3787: 0.67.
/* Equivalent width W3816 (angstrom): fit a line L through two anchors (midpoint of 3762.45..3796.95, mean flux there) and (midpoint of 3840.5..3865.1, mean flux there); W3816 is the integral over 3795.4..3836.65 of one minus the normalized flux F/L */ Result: 8.0 angstrom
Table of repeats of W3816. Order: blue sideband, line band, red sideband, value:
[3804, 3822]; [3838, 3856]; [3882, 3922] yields 2.27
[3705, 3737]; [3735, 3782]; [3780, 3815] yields 4.10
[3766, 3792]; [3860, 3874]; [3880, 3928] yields 3.18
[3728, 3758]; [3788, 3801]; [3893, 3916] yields -1.85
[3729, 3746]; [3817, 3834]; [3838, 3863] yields 4.68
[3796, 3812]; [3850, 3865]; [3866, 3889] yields 1.75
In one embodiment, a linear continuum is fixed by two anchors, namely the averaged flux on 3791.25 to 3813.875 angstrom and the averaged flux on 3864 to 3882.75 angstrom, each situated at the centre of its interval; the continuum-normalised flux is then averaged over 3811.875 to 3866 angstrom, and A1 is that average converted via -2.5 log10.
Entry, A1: 0.33 mag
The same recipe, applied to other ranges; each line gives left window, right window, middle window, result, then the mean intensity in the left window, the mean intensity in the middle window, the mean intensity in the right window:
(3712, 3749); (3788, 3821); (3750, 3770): -0.05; 11.9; 13.8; 15.3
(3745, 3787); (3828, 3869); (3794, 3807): -0.16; 15.7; 16.1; 11.4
